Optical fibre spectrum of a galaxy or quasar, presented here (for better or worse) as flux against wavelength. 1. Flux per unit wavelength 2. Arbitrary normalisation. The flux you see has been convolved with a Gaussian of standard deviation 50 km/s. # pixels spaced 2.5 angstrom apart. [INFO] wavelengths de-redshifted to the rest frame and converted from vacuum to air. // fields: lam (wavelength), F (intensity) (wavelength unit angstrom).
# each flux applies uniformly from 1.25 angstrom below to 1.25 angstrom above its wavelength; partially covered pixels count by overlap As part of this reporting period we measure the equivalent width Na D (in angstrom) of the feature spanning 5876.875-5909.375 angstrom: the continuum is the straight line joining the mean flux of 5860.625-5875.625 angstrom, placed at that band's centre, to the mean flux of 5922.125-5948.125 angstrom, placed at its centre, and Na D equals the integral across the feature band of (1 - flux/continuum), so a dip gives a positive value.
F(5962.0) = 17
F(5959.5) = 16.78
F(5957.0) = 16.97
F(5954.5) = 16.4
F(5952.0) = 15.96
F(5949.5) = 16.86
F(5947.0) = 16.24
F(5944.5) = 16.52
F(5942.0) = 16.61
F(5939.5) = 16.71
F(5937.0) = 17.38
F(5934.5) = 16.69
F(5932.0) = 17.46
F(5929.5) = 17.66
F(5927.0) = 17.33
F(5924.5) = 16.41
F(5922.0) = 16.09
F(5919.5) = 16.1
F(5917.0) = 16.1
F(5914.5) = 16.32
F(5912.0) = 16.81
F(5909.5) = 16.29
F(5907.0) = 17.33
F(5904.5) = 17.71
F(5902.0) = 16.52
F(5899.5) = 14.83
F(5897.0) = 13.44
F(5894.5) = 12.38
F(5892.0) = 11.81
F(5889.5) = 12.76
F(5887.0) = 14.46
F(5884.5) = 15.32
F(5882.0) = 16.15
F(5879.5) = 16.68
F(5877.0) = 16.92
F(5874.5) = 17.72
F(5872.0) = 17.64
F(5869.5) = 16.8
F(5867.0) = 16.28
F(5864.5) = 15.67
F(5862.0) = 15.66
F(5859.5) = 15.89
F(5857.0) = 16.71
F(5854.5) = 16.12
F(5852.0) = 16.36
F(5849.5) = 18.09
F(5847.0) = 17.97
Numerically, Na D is 3.2 angstrom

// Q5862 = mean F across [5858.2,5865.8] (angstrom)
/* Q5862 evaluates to 15.7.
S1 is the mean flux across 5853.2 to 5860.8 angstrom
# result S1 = 16.2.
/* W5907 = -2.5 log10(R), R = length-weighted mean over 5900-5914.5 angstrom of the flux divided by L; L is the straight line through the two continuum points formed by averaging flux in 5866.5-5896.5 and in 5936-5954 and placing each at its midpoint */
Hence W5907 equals -0.06 mag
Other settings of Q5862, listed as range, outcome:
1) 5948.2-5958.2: 16.5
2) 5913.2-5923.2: 16.2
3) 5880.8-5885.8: 15.7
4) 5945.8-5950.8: 16.5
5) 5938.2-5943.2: 16.7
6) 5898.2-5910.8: 16.5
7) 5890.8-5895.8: 12.1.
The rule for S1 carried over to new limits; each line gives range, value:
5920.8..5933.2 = 17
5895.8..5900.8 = 14.2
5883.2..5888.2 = 14.9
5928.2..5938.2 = 17.3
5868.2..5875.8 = 17.4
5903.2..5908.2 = 17.5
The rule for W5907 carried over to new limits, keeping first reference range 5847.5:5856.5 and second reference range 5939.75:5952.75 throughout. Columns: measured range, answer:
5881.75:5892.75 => 0.19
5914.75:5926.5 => 0.02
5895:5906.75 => 0.08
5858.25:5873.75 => 0.03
